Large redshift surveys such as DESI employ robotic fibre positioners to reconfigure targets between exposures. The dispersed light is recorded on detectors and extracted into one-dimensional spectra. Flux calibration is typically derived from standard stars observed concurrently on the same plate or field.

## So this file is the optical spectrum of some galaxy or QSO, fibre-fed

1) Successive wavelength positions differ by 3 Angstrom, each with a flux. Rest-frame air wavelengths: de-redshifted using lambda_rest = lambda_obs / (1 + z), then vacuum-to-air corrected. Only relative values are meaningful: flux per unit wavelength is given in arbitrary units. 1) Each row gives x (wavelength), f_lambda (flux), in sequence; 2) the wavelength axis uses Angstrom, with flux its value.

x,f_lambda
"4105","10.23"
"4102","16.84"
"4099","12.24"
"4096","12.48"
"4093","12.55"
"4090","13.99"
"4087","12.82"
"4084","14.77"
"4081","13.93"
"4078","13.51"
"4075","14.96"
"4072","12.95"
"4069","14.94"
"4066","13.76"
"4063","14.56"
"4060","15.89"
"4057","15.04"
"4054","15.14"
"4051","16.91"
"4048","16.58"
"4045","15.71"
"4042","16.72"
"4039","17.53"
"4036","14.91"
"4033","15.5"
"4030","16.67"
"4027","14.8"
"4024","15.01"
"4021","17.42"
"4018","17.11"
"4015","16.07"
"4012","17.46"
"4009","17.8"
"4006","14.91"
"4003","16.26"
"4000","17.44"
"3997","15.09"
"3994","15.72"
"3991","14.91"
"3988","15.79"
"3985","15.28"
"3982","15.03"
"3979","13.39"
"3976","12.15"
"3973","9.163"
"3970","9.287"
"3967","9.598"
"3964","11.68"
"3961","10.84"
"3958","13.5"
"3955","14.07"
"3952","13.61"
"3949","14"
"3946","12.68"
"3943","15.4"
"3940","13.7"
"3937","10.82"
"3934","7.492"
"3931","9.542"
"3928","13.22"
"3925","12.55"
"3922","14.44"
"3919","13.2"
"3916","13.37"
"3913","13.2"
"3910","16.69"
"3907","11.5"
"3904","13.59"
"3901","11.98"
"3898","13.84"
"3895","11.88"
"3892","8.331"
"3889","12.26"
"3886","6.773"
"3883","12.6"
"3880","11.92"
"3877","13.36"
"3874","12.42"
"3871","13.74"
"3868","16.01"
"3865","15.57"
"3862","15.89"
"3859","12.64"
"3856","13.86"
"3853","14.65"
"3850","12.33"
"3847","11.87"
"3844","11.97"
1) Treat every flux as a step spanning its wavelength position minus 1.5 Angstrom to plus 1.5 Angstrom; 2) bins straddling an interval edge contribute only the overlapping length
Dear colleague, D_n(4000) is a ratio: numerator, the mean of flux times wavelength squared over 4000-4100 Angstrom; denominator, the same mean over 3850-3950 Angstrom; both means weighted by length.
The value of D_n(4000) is 1.3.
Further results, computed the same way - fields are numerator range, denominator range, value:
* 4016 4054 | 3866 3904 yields 1.43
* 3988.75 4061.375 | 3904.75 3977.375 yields 1.36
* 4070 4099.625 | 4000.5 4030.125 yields 0.85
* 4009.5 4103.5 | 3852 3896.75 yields 1.30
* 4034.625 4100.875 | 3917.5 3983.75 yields 1.27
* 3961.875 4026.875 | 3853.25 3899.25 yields 1.21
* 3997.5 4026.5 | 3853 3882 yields 1.27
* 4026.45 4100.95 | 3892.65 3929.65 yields 1.21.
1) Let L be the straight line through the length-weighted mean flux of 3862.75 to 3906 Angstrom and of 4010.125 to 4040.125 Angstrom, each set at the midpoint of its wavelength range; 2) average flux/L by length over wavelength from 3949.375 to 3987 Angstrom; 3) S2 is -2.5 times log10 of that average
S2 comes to 0.19 mag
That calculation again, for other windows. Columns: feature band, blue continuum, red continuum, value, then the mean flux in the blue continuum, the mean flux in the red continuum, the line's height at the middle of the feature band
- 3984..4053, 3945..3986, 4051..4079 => -0.19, 12.4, 14.7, 13.6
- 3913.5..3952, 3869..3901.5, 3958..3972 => -0.14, 11.8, 10.6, 11.1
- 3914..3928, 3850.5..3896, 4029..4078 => 0.01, 12.8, 15.4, 13.5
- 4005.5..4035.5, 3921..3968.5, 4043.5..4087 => -0.17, 12.3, 14.8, 13.9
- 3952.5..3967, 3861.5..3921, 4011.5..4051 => 0.18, 12.9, 16.3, 14.5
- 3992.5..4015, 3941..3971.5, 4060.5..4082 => -0.23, 12.5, 14.2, 13.2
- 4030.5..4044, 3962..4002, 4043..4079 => -0.12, 13.4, 15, 14.6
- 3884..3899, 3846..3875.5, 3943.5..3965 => 0.28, 13.9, 13.1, 13.6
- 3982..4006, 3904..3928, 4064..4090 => -0.14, 13.5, 14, 13.7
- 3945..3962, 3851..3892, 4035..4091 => 0.05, 13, 15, 13.9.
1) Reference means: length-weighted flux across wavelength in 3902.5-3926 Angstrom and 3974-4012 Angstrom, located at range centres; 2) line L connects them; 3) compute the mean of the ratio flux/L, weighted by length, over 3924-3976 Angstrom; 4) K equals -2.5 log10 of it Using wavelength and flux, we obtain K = 0.21 mag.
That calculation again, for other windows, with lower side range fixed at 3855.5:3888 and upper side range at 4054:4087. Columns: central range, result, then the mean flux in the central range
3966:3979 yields 0.30 mag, 10.5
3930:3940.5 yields 0.32 mag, 10.1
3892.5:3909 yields 0.07 mag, 12.4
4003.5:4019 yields -0.19 mag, 16.6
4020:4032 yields -0.13 mag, 15.9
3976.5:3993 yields -0.07 mag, 14.7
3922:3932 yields 0.10 mag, 12.3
